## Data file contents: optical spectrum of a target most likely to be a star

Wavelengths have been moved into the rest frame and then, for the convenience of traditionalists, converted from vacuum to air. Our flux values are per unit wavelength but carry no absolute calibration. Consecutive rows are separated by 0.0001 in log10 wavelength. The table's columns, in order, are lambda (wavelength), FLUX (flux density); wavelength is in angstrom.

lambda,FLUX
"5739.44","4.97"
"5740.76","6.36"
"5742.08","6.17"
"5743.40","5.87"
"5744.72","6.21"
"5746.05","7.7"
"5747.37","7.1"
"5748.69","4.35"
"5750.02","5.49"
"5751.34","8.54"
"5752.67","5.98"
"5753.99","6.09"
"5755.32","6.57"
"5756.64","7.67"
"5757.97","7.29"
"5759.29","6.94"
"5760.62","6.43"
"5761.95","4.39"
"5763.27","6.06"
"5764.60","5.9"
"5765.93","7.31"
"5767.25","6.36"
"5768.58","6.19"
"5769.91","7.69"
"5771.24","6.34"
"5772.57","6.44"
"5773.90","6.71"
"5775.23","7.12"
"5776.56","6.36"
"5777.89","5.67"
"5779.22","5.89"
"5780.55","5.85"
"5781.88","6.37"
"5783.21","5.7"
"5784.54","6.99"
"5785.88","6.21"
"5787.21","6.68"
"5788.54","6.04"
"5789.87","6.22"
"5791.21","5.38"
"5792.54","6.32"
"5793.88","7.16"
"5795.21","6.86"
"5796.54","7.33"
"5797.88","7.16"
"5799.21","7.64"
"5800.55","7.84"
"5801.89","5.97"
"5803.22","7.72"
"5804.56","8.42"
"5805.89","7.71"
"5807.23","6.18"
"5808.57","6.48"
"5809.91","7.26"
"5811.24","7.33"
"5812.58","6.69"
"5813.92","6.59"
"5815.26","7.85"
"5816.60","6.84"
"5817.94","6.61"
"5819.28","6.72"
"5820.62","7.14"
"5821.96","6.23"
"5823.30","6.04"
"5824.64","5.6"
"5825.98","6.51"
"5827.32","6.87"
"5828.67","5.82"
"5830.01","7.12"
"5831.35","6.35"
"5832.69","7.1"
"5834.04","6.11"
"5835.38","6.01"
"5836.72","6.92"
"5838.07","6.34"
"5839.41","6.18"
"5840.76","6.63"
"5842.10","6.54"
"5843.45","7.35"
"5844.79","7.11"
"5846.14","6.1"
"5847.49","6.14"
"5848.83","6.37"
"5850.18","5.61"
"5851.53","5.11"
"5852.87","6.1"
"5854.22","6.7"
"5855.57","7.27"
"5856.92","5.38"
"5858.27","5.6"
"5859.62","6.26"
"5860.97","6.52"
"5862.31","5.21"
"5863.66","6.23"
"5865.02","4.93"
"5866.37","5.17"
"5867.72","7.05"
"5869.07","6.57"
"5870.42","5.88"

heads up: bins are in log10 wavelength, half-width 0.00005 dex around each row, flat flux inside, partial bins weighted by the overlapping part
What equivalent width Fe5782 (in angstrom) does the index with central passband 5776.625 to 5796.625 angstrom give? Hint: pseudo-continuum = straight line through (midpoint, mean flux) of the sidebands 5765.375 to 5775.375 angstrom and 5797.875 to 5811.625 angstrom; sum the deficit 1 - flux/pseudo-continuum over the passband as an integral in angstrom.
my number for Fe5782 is 2.0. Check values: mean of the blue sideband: 6.75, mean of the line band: 6.29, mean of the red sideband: 7.25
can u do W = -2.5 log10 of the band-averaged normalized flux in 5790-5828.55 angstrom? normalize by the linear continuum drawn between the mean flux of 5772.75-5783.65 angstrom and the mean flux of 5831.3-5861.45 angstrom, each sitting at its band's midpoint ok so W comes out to -0.09 mag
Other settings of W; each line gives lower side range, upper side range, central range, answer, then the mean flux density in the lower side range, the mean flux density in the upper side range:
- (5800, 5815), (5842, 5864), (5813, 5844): 0.02 mag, 7.12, 6.2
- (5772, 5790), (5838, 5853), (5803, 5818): -0.14 mag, 6.31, 6.31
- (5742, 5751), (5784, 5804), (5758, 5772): 0.00 mag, 6.21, 6.77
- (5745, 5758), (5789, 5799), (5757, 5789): 0.04 mag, 6.63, 6.67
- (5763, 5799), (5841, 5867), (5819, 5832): -0.03 mag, 6.48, 6.1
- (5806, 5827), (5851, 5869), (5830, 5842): -0.02 mag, 6.7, 5.99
